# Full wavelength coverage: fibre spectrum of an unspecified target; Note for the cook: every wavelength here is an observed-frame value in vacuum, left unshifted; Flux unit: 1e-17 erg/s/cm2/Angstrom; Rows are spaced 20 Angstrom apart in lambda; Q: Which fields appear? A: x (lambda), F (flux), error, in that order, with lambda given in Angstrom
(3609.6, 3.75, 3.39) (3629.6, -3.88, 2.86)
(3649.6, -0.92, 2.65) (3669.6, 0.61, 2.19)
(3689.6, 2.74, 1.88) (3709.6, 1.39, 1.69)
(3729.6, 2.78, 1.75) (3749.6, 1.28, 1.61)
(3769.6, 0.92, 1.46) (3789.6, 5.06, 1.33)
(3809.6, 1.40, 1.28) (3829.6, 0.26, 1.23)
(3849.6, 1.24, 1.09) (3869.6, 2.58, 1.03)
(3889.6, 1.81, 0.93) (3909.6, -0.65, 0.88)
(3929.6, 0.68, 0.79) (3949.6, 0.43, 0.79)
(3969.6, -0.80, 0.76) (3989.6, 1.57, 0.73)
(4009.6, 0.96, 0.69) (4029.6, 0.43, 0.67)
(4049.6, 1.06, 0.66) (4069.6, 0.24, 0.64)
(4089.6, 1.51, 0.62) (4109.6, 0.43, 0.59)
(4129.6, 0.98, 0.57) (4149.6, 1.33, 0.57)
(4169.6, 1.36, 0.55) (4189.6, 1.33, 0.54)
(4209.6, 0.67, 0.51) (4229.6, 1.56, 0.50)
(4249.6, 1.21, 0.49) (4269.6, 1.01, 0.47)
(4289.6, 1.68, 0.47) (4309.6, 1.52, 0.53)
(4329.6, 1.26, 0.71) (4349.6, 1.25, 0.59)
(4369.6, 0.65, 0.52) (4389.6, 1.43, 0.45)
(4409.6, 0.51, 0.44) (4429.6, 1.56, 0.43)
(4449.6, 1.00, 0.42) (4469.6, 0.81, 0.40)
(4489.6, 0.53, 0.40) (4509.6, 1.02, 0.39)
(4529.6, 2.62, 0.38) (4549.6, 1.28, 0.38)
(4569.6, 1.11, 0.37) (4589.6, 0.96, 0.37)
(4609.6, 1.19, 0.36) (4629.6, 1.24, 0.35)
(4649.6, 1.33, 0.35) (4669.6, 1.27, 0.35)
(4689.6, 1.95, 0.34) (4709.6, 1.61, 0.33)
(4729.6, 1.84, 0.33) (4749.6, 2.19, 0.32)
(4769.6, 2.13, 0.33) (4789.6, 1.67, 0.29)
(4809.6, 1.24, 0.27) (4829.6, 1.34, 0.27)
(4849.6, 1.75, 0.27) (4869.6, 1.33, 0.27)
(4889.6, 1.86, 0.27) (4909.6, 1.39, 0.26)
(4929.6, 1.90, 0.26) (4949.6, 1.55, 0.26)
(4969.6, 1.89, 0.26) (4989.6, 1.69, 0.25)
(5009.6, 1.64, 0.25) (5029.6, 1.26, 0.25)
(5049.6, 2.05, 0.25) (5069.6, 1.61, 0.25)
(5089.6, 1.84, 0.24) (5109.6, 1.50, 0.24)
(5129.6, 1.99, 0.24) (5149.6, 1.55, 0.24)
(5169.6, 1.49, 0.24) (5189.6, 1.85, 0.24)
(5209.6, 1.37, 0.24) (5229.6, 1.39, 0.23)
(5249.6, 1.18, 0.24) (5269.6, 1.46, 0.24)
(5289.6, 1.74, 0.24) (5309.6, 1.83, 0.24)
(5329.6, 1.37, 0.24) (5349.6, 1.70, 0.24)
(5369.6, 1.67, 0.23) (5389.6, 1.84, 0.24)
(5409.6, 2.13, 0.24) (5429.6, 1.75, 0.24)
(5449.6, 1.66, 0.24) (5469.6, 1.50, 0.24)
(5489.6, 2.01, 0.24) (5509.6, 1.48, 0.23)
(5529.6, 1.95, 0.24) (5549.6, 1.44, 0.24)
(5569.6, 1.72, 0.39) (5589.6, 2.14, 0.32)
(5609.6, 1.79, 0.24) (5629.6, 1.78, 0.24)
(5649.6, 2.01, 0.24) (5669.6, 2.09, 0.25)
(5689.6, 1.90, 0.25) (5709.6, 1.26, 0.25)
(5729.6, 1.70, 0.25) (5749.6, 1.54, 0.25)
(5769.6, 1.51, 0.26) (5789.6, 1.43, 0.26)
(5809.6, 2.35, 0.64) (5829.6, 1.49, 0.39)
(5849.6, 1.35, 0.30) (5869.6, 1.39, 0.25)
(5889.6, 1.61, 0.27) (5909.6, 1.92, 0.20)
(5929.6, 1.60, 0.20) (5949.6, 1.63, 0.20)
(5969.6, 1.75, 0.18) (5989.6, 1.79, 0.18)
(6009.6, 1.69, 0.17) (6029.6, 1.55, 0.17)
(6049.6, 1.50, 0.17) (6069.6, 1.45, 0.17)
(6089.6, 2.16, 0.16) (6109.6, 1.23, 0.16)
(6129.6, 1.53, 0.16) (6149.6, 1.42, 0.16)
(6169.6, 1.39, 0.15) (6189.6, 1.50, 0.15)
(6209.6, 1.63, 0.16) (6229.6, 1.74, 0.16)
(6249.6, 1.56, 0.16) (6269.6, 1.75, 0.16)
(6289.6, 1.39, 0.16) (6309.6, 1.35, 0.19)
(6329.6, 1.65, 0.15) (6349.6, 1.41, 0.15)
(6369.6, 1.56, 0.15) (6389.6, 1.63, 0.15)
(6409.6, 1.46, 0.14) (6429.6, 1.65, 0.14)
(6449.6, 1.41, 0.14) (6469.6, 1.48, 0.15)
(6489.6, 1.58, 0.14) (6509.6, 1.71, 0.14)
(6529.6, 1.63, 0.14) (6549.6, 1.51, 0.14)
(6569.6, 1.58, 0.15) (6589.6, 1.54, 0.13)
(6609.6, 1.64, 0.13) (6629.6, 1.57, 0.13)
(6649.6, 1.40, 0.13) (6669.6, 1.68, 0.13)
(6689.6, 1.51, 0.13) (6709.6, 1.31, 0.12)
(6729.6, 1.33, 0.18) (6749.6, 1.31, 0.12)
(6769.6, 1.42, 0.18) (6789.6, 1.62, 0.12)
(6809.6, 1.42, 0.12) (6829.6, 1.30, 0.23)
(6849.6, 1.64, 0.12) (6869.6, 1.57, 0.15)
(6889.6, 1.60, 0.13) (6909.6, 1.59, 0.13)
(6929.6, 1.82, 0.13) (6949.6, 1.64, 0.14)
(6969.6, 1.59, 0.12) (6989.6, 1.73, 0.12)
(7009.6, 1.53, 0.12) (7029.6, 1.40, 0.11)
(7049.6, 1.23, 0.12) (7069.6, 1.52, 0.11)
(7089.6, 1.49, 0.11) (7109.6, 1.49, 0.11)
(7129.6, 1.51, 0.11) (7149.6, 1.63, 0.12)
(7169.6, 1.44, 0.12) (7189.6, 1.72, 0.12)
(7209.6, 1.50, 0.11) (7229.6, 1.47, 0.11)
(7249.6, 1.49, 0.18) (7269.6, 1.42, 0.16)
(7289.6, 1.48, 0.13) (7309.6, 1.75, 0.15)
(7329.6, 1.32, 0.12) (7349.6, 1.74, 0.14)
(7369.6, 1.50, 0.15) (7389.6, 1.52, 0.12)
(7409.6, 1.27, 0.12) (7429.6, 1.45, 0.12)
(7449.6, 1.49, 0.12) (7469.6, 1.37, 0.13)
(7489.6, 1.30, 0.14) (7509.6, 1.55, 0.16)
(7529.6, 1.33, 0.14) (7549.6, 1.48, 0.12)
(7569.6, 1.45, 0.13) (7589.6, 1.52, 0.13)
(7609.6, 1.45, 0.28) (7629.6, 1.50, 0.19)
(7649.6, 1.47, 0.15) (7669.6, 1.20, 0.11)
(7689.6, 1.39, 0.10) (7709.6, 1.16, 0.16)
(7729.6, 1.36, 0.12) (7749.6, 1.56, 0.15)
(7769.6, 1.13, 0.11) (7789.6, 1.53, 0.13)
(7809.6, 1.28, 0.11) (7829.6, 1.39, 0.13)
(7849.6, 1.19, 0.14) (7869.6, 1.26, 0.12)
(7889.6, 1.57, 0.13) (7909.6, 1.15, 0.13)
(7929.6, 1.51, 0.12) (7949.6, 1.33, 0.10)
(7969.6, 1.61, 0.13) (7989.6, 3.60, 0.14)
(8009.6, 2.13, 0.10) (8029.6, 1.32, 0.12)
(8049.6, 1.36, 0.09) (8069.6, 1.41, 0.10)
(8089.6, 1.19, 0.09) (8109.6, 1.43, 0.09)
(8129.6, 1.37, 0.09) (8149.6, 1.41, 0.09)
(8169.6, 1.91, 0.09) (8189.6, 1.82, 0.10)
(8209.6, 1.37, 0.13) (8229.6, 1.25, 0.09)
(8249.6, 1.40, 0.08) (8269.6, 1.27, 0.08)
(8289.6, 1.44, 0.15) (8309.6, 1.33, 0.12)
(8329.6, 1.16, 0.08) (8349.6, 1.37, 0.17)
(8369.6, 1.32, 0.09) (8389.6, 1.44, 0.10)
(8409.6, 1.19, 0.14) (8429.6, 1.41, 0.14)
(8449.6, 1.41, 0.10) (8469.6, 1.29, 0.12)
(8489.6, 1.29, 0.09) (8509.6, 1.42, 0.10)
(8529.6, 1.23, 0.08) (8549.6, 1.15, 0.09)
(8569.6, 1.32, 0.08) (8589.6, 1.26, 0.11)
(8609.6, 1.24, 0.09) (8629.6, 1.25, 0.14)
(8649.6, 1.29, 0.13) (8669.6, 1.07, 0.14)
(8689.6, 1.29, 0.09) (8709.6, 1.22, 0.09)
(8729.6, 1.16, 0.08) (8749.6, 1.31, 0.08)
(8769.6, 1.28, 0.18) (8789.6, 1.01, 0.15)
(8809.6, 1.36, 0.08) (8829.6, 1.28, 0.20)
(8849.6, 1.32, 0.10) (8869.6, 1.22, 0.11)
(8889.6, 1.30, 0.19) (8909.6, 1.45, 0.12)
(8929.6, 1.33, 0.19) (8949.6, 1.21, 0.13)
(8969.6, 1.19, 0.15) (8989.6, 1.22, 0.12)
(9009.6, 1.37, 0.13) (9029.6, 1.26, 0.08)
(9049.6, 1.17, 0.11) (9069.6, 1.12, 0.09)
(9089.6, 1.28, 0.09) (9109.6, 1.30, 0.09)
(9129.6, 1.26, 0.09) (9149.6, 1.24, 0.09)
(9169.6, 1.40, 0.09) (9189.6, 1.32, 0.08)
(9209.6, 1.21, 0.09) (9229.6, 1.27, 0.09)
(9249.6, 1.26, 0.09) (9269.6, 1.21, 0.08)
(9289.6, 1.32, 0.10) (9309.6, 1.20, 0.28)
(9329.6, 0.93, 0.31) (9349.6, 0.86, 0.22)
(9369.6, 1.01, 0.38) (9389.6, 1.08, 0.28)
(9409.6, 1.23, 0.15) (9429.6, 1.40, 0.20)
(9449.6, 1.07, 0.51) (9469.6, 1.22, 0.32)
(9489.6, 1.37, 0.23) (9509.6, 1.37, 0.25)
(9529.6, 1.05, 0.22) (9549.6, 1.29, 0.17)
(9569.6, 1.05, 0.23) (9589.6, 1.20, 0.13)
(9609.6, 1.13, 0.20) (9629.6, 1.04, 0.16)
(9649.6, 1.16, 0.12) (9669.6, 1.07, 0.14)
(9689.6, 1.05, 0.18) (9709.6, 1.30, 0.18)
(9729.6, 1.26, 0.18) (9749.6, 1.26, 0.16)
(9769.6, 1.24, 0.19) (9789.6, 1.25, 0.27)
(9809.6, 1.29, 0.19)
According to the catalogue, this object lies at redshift 0.217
